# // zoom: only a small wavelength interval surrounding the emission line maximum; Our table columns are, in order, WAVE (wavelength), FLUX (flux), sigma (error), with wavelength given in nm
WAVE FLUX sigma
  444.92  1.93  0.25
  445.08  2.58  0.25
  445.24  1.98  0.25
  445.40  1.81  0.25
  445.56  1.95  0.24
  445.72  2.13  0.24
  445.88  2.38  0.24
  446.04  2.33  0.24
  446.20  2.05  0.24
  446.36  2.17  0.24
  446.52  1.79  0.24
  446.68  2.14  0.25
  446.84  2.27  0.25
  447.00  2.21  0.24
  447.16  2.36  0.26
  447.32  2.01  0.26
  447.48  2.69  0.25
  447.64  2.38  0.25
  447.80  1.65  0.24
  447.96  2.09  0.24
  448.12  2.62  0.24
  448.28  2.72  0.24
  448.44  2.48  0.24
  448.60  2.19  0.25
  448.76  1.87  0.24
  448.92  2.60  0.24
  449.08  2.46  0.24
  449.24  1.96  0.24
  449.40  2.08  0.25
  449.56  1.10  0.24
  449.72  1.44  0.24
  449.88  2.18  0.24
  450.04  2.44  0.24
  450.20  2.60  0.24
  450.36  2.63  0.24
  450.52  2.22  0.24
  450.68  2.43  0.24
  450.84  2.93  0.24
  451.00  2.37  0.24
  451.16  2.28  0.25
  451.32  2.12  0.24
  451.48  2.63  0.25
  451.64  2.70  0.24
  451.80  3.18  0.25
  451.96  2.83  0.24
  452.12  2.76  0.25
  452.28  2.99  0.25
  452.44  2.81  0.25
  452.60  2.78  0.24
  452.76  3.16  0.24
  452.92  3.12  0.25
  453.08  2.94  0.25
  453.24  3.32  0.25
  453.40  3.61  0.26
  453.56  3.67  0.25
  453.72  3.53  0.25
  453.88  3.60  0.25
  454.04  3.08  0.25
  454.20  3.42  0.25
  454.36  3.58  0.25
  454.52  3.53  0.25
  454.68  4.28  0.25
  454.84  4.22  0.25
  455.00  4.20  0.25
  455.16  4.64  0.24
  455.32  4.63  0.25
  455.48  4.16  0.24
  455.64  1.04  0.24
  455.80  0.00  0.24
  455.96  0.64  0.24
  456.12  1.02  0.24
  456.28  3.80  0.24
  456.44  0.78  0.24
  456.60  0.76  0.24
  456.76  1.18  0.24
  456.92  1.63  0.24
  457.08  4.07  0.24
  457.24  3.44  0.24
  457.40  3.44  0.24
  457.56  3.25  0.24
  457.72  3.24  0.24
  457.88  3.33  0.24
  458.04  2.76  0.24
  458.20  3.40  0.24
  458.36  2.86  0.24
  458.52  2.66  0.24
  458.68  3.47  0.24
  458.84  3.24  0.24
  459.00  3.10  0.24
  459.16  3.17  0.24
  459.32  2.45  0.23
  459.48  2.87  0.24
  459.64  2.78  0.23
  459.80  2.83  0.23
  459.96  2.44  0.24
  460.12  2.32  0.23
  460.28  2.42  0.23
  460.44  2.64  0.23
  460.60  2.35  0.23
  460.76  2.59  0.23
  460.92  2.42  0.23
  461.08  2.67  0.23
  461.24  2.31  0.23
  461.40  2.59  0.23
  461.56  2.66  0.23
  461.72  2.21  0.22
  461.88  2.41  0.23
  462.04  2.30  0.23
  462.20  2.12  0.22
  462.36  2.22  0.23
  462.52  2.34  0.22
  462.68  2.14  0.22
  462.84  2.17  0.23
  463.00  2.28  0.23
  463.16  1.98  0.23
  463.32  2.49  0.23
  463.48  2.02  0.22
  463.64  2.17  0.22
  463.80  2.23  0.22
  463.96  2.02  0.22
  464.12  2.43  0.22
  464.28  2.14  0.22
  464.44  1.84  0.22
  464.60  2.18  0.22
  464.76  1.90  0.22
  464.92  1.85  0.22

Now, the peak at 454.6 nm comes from C IV 1549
